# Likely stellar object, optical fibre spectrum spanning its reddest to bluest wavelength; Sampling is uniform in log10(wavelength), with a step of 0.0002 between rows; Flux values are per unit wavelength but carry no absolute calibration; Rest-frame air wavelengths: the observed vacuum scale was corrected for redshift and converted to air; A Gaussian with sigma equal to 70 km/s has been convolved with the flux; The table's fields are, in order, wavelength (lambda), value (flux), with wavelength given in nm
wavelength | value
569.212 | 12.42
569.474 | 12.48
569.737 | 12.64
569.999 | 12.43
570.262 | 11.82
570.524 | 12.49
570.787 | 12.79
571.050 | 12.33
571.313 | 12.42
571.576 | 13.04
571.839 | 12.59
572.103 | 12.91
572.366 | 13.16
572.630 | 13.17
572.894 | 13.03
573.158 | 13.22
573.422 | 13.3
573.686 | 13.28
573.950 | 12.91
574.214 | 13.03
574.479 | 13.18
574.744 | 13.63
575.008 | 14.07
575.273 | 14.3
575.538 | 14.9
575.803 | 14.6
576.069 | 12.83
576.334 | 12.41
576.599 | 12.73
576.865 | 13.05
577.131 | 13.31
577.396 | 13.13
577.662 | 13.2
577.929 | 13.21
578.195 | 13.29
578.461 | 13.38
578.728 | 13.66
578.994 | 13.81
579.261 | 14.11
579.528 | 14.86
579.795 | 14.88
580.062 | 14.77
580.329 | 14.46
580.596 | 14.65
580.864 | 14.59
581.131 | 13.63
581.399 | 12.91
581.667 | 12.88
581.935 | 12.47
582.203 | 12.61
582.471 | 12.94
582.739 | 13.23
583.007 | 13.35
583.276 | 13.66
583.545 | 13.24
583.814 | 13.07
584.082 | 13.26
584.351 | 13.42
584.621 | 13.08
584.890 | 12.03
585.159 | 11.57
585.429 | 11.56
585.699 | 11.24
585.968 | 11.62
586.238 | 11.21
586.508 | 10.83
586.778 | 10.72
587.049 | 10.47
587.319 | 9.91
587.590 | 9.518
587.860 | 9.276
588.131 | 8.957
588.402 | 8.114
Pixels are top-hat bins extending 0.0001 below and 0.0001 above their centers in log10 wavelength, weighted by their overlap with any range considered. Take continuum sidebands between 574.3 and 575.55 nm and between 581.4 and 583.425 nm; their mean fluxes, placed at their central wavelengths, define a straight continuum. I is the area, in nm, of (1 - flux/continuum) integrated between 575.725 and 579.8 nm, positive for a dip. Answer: 0.02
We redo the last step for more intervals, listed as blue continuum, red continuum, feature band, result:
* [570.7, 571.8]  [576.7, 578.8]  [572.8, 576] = -0.17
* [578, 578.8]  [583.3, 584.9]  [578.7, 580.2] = -0.12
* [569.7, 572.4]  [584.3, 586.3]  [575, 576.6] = -0.18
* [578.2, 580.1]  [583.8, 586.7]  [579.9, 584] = -0.11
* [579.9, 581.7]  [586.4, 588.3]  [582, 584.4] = -0.13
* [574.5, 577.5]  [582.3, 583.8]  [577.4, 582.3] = -0.13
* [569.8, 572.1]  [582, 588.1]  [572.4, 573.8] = -0.09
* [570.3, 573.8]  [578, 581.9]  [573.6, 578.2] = 0.00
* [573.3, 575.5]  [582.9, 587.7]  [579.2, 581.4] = -0.31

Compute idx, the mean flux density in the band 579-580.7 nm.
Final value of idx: 14.6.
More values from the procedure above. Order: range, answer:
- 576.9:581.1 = 13.9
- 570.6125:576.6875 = 13.2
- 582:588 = 11.9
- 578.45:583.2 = 13.7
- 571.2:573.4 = 13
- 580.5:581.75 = 13.7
